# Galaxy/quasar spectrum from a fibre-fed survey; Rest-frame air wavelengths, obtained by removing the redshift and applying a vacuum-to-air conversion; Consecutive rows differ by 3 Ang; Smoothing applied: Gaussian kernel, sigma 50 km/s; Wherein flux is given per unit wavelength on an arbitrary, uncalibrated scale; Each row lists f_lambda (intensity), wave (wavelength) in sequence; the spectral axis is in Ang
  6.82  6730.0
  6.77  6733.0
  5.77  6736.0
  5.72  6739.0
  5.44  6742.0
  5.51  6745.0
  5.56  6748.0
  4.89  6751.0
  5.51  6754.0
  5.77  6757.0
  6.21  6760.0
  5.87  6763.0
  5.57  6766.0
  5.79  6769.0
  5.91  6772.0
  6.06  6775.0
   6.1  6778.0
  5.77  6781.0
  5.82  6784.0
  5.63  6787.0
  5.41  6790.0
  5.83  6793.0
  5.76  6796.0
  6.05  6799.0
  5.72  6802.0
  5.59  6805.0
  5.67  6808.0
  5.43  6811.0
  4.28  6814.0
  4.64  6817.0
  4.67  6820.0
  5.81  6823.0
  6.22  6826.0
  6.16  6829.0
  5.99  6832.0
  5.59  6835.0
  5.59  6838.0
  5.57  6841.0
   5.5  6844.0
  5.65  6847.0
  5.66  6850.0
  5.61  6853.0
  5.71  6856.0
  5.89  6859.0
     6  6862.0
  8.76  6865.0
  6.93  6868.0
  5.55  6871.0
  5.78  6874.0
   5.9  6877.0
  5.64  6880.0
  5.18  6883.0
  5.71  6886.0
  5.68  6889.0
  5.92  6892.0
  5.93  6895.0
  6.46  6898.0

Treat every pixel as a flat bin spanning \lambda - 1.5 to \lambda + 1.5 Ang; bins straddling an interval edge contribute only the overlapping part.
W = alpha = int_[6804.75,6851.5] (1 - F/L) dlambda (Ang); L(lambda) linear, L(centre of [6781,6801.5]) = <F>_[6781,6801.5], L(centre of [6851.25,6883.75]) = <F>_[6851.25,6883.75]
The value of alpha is 3.3 Ang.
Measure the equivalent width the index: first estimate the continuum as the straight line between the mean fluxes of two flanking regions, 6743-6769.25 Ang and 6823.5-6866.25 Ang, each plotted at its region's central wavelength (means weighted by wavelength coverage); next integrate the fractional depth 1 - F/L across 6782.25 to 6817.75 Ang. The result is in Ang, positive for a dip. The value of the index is 1.8 Ang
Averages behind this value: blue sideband 5.62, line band 5.51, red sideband 5.97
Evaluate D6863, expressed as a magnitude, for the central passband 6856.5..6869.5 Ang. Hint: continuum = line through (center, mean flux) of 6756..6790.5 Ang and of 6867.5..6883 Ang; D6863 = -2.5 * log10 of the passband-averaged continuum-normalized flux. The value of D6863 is -0.169 mag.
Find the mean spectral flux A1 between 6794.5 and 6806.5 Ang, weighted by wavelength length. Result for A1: 5.78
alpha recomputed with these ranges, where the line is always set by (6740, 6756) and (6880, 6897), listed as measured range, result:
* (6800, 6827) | 1.0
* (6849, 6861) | -0.2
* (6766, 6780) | -1.2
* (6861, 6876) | -2.5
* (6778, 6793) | -0.6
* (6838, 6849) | 0.1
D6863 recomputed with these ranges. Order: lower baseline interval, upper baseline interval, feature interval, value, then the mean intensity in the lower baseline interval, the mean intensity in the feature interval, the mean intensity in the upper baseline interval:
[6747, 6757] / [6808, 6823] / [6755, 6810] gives -0.125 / 5.38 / 5.8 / 4.95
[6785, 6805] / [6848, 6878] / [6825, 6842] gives 0.023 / 5.72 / 5.85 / 6.17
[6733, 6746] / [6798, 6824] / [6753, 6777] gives -0.050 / 5.75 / 5.85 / 5.29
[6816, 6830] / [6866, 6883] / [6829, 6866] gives -0.037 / 5.51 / 5.93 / 5.97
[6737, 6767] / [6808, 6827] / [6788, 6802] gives -0.083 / 5.61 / 5.75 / 5.19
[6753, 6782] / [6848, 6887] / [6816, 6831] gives 0.077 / 5.86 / 5.54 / 6.02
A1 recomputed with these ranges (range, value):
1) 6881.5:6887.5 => 5.45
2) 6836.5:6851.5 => 5.59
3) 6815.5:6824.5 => 5.04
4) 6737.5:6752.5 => 5.42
